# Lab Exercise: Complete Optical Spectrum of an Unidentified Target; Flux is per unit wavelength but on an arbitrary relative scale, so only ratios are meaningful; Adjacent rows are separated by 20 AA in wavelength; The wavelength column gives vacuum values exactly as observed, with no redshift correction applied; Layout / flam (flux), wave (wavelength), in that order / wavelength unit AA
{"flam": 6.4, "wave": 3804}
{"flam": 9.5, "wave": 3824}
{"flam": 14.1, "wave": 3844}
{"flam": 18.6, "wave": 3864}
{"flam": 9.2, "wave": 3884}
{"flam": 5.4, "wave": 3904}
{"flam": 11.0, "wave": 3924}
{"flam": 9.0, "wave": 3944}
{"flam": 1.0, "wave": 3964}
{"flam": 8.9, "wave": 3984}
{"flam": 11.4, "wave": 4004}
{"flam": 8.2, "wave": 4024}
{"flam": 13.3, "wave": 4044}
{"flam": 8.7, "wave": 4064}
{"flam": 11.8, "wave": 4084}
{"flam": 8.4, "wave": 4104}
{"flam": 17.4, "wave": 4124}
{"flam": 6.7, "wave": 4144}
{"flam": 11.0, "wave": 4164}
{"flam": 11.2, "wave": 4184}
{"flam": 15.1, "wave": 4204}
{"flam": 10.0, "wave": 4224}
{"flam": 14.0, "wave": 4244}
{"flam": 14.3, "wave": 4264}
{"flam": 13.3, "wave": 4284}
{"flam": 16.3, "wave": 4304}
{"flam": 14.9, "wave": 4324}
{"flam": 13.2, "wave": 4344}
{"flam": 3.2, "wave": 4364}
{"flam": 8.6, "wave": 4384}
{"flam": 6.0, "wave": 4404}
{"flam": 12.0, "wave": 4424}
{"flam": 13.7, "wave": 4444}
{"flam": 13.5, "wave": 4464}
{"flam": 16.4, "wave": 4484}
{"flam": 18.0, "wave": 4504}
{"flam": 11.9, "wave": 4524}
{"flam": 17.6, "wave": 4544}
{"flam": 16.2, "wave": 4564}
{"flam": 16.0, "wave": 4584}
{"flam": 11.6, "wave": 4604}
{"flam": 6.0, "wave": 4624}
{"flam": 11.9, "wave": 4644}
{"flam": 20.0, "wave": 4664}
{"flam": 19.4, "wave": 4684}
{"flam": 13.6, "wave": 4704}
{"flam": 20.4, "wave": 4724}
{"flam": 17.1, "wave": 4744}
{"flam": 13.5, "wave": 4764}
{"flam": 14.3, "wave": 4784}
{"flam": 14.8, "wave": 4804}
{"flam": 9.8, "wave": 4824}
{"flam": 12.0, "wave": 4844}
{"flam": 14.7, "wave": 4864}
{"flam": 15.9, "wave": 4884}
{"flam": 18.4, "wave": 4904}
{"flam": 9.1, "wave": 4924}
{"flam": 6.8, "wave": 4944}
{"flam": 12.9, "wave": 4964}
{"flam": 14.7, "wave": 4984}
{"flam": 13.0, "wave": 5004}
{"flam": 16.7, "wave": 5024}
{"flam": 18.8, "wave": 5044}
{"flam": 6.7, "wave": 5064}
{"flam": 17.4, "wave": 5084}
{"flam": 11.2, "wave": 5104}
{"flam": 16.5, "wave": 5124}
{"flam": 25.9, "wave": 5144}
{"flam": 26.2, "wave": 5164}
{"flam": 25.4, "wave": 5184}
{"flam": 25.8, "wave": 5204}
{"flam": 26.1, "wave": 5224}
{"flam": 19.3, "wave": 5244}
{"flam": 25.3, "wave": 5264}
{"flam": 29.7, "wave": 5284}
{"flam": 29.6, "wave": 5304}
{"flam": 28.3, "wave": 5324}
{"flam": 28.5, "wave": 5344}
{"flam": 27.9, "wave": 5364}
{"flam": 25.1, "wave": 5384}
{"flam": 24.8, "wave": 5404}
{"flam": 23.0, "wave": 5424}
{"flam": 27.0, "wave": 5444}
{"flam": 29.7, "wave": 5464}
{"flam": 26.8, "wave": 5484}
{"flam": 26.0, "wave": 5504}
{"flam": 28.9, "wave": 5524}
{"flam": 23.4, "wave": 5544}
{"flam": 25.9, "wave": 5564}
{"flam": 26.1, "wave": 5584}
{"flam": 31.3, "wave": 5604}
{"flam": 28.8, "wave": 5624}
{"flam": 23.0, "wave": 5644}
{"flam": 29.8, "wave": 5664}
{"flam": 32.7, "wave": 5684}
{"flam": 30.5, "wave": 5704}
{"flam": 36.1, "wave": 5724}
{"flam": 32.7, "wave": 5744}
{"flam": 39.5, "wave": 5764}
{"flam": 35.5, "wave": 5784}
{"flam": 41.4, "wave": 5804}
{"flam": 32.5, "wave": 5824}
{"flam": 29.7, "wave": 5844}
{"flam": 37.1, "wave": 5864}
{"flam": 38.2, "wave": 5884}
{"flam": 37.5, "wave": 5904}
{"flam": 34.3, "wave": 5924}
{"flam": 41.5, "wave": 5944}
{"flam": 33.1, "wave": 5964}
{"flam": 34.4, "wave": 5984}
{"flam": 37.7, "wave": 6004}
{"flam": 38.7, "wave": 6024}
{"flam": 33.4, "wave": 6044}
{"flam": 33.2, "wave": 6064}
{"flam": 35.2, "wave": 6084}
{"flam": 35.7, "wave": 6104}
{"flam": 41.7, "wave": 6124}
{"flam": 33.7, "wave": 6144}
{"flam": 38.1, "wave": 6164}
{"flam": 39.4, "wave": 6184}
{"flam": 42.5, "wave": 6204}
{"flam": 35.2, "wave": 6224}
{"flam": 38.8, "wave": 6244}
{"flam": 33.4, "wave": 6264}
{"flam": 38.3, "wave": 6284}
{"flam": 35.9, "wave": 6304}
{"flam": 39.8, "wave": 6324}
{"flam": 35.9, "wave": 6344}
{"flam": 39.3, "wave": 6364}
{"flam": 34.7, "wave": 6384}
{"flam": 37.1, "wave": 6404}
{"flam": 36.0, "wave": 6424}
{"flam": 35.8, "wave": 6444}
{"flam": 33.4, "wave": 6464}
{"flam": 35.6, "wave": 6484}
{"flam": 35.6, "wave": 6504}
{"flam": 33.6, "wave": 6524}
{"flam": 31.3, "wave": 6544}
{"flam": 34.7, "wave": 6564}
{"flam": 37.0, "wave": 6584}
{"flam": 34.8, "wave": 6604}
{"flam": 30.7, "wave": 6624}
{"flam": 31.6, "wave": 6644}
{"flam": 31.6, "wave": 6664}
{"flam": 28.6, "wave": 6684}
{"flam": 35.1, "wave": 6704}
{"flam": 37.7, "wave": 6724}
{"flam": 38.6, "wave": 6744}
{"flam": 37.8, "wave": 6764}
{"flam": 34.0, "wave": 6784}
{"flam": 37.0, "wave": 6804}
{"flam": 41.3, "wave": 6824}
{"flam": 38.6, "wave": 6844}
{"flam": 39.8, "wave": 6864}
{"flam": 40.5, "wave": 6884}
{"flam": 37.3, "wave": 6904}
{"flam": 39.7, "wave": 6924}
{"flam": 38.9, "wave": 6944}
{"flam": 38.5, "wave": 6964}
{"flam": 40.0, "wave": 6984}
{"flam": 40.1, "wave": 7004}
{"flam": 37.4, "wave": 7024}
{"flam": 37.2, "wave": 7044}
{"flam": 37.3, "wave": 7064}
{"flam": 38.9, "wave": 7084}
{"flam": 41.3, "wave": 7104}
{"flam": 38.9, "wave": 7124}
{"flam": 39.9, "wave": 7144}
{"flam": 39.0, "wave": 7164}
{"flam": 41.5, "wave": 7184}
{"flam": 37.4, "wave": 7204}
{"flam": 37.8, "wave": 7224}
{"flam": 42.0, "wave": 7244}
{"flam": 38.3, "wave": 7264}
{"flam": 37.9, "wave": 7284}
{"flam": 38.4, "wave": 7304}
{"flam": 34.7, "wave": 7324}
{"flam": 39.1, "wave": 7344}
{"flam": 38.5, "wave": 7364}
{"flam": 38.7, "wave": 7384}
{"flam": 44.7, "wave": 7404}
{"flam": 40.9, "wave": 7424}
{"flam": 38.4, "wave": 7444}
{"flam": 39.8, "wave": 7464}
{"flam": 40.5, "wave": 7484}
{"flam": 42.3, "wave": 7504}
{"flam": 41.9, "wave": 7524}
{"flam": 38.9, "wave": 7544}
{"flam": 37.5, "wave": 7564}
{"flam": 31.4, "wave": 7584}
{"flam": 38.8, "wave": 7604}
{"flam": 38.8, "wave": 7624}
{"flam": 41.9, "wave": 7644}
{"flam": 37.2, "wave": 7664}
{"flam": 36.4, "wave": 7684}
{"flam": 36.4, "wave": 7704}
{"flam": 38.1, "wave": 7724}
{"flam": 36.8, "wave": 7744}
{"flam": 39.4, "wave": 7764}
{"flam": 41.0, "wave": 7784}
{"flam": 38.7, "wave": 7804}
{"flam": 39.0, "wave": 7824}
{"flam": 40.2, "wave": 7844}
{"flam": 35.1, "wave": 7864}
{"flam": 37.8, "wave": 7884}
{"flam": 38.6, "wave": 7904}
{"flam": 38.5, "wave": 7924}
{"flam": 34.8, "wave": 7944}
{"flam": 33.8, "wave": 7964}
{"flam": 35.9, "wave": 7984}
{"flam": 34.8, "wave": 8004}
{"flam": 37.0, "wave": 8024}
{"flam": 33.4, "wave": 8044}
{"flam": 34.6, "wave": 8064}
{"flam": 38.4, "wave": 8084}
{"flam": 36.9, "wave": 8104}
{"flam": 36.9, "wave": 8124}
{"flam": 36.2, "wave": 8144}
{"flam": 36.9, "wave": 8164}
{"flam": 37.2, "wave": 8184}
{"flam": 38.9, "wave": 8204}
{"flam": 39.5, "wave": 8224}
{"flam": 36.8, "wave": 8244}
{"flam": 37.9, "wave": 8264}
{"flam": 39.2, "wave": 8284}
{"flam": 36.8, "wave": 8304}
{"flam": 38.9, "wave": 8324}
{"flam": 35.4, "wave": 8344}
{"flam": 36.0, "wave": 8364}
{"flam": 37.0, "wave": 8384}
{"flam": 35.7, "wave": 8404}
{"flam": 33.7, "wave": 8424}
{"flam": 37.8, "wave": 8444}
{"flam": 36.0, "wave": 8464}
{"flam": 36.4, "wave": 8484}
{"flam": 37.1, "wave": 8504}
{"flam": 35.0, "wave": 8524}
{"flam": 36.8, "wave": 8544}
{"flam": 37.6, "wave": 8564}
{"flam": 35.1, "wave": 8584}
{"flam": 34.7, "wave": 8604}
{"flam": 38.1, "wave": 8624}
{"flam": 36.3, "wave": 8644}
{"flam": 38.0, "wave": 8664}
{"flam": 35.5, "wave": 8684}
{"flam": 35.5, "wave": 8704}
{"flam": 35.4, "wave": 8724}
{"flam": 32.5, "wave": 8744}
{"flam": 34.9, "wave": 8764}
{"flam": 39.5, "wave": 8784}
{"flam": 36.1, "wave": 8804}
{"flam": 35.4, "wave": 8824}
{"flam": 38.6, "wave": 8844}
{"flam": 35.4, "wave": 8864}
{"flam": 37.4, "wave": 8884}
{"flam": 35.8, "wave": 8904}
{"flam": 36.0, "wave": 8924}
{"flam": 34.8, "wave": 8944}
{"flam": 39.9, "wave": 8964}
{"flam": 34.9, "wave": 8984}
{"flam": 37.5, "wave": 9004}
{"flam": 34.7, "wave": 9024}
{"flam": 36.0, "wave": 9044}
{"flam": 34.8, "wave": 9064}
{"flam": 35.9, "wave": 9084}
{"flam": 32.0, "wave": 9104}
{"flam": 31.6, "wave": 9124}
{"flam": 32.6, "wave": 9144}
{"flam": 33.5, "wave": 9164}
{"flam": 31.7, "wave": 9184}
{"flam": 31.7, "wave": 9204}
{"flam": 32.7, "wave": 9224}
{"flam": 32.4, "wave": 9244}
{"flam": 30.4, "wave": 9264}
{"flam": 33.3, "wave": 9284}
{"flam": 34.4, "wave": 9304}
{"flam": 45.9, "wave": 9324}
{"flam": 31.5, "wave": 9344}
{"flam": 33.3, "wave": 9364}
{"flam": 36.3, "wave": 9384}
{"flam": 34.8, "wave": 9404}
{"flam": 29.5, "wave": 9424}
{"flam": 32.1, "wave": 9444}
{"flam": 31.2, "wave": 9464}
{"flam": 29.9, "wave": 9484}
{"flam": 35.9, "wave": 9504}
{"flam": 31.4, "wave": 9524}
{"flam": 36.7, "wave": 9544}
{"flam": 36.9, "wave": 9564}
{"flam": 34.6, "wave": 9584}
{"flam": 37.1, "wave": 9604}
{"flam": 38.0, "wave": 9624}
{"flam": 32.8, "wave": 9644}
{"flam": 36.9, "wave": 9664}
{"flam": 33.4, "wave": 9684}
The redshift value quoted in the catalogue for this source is 0.288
